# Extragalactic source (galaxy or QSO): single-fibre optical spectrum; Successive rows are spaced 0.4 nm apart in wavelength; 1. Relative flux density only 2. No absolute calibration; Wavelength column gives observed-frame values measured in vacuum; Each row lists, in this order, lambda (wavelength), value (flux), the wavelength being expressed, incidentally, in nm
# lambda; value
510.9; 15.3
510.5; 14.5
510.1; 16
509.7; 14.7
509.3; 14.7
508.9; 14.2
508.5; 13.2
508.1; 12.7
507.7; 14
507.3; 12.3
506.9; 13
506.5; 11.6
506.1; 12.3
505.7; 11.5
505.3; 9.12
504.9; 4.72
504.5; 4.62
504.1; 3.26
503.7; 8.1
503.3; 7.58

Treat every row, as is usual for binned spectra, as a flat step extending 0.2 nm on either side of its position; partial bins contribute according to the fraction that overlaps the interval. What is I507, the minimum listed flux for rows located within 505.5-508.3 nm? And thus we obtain 11.5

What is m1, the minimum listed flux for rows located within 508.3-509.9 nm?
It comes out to 13.2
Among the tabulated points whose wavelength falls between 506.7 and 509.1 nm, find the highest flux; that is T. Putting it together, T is 14.2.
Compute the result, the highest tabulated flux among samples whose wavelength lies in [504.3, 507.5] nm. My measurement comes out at 13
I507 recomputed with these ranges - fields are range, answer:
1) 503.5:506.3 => 3.26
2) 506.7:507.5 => 12.3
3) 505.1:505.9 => 9.12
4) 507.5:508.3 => 12.7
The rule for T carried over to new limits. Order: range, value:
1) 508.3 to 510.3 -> 16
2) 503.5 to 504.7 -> 8.1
